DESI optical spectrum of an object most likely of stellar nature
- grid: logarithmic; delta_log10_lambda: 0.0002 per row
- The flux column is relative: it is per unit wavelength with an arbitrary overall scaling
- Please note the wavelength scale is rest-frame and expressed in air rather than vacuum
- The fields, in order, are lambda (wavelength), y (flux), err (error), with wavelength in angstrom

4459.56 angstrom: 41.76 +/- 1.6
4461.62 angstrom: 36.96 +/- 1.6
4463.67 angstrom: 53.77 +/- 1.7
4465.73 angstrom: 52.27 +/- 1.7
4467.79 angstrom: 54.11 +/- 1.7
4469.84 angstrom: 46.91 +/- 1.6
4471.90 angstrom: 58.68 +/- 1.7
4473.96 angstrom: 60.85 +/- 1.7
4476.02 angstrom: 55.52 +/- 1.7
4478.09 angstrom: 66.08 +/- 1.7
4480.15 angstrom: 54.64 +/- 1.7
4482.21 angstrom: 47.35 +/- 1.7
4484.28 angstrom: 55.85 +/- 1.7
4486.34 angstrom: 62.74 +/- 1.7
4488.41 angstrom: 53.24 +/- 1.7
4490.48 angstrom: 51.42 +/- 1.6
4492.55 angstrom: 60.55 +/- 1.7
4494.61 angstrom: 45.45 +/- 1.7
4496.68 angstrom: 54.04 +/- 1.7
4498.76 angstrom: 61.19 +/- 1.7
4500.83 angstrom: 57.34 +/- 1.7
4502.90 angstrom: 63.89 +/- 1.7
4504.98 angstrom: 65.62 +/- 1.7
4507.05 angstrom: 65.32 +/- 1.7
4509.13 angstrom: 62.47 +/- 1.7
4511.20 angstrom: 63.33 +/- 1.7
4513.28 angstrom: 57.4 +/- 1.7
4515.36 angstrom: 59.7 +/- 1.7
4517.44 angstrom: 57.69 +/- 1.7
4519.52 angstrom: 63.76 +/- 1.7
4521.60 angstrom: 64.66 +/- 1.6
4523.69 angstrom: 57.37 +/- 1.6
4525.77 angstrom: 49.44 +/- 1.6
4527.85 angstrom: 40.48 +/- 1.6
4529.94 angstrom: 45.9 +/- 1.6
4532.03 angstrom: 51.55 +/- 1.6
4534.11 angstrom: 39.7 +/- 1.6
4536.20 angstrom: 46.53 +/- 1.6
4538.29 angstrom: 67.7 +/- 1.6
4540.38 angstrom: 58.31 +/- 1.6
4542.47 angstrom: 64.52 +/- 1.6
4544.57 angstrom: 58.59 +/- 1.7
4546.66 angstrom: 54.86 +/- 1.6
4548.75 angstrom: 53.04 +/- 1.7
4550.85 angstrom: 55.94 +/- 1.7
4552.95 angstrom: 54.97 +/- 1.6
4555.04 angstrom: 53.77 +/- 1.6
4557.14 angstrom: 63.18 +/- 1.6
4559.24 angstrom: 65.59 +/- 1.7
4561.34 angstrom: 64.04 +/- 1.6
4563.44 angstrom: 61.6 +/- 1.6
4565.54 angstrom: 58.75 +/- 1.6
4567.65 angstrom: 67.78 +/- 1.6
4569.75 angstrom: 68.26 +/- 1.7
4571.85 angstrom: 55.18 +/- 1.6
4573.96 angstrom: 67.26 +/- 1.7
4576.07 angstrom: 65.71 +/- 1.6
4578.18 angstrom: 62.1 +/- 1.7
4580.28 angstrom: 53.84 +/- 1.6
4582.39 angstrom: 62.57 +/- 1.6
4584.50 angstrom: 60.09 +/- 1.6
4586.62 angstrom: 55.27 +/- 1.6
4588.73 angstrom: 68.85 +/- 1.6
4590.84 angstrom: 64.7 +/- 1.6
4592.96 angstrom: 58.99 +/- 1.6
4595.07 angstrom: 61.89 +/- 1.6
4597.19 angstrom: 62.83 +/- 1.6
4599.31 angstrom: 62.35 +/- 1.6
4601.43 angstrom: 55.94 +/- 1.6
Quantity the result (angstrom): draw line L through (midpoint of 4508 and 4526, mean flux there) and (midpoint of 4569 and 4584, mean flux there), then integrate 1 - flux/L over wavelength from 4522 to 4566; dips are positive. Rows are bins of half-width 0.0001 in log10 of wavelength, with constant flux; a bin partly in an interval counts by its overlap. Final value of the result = 3.8 angstrom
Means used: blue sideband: 60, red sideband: 62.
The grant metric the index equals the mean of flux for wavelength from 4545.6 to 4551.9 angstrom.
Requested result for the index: 54.6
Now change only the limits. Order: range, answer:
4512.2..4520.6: 59.7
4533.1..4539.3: 51.3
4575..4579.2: 63.8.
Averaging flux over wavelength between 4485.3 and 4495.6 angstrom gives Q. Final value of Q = 54.8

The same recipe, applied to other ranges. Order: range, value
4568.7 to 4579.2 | 63.7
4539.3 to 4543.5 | 61.5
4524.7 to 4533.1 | 46.9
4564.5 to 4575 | 63.4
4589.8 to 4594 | 61.8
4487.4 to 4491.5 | 52.3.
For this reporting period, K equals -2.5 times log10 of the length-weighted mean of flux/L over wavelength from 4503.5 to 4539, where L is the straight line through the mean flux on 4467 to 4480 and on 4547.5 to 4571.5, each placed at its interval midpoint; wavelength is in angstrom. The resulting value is 0.05 mag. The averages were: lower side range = 56.9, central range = 56.4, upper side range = 60.4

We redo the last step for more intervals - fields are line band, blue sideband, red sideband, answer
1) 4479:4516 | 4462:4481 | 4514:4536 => -0.07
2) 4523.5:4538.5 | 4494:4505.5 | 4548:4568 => 0.21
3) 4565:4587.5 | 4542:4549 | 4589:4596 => -0.01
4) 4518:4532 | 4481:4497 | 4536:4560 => 0.06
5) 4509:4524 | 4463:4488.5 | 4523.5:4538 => -0.22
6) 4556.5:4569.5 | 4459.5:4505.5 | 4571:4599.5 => -0.06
